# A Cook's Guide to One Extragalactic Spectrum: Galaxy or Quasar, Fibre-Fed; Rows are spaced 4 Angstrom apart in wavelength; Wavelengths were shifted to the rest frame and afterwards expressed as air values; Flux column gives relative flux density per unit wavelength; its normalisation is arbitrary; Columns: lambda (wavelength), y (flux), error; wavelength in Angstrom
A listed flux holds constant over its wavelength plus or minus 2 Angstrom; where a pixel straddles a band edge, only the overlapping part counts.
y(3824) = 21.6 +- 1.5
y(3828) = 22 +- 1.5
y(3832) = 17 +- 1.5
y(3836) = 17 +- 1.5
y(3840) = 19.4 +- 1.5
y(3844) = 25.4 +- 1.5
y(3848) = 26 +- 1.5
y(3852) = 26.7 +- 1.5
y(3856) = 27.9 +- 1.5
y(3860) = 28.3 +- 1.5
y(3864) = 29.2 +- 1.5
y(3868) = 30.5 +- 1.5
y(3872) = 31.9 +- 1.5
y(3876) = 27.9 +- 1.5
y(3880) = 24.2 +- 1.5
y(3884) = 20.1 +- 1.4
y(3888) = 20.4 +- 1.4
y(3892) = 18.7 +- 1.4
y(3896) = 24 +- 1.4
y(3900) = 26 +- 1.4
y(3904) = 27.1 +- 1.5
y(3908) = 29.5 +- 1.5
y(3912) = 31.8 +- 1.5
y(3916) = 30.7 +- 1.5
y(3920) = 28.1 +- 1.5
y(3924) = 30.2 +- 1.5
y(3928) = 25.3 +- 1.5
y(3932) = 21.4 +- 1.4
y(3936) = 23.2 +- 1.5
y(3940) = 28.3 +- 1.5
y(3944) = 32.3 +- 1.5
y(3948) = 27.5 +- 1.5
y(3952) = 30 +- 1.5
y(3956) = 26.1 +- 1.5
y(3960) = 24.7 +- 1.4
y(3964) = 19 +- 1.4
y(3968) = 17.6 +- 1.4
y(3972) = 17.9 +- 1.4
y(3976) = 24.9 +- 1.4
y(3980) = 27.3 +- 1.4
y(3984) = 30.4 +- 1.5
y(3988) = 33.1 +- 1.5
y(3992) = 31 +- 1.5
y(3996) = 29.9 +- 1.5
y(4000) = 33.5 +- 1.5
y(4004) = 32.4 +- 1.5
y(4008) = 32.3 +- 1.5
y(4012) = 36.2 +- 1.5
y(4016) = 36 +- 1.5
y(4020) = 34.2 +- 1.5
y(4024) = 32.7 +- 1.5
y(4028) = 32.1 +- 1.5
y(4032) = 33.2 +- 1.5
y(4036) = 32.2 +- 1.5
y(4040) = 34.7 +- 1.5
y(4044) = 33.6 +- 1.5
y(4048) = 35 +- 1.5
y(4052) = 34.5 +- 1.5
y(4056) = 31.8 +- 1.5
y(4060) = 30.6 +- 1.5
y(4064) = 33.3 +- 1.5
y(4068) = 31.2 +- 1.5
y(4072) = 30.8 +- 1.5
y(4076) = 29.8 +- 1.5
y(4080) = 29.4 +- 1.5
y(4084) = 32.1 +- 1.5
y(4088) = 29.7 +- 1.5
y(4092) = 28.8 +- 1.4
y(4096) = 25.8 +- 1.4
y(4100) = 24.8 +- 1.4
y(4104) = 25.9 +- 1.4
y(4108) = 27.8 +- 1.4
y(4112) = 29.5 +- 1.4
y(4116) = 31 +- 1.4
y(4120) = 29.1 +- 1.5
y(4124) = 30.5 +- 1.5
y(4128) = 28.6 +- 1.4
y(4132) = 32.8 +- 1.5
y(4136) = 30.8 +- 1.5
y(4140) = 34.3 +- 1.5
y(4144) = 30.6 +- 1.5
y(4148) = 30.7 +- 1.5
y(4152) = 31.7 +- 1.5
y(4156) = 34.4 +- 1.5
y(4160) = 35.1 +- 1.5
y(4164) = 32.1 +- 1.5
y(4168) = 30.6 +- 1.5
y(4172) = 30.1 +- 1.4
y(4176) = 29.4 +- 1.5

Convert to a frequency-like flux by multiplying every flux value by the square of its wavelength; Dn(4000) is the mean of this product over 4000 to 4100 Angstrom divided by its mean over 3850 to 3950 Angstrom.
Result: 1.29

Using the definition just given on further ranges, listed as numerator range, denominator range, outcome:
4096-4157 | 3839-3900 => 1.34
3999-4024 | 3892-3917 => 1.31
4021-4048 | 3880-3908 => 1.53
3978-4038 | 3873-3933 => 1.32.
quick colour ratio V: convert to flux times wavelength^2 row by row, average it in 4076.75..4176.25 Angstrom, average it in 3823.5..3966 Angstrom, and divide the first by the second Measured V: 1.33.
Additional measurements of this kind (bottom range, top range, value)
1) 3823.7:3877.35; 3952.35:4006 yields 1.14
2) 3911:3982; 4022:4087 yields 1.32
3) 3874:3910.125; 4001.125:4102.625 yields 1.42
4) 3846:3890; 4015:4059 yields 1.37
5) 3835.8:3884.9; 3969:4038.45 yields 1.27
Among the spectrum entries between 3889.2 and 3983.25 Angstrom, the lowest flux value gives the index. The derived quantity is 17.6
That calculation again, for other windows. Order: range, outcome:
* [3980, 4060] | 27.3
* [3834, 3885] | 17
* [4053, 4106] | 24.8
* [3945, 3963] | 24.7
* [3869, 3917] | 18.7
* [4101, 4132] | 25.9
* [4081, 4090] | 29.7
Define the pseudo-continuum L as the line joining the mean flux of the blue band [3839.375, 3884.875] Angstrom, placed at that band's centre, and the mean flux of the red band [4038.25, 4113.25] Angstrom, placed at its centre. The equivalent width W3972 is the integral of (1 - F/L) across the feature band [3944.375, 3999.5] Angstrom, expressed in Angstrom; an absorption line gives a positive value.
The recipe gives 4.3 Angstrom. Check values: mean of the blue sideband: 26.8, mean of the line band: 26.5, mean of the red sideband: 30.5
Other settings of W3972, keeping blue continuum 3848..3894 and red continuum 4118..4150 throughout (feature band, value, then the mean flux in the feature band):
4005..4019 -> -2.9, 34.6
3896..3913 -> -0.8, 27.9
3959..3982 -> 5.0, 21.8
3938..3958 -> -1.0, 28.8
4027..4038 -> -1.3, 32.5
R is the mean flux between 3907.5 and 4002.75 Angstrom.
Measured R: 27.2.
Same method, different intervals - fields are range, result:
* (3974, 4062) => 32.3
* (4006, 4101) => 31.9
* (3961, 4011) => 27.6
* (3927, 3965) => 26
